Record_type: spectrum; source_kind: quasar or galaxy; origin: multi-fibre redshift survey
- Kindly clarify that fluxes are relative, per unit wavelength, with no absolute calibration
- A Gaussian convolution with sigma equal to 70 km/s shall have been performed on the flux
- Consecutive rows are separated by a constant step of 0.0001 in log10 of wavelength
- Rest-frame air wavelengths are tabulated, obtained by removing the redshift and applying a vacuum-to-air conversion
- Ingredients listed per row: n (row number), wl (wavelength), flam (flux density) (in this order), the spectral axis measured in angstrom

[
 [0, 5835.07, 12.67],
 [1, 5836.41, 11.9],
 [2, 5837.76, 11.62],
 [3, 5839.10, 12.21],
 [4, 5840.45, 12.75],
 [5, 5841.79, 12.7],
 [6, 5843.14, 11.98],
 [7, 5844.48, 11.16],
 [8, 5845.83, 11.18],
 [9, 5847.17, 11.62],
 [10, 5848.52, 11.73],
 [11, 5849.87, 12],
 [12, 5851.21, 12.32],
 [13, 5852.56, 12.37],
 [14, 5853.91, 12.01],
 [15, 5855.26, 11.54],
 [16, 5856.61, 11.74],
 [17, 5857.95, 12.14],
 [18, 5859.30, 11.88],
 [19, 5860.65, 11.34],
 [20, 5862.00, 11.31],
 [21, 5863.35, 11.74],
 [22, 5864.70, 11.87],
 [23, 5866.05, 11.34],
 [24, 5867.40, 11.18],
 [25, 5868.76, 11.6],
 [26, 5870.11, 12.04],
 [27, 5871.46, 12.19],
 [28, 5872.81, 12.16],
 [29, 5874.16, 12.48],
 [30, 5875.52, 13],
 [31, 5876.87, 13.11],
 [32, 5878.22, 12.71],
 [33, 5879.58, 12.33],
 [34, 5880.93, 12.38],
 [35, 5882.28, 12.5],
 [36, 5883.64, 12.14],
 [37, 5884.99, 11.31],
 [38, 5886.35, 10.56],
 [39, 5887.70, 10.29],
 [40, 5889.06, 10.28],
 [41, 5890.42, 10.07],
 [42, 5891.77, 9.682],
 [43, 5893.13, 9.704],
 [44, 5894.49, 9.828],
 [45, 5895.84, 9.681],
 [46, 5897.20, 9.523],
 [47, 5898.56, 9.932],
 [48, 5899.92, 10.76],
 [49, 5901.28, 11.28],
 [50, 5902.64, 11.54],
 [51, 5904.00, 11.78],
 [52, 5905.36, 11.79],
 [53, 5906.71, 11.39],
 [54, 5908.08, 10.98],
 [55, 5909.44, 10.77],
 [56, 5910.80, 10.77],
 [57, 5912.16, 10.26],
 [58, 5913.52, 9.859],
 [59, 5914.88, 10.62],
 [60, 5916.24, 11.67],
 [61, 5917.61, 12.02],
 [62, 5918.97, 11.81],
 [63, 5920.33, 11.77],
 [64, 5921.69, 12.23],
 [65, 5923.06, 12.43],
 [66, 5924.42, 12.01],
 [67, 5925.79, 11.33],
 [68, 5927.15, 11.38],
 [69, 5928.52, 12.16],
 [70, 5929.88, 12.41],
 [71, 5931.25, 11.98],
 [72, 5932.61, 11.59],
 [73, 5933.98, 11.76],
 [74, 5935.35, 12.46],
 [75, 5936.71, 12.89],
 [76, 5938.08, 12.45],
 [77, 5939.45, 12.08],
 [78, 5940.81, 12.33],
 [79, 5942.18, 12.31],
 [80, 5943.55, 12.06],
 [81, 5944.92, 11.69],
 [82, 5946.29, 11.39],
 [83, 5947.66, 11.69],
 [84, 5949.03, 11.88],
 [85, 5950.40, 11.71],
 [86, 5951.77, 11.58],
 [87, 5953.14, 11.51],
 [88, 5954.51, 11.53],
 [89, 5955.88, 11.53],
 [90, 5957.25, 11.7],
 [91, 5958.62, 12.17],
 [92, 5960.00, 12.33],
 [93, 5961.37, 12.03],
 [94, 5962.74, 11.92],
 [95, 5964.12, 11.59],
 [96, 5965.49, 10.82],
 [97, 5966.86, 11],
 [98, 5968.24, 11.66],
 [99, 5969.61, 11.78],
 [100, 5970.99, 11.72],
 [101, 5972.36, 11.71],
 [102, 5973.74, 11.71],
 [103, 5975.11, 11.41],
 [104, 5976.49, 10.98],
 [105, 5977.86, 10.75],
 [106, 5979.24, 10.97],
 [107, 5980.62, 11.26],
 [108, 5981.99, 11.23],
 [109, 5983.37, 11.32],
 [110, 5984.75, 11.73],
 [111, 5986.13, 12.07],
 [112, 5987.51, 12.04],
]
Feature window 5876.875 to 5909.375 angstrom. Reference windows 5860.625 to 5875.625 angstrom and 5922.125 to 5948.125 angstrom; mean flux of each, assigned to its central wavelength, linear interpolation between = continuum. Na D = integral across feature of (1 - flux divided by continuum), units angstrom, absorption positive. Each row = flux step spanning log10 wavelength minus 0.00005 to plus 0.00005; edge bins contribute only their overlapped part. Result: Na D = 2.4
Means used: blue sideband 11.8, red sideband 12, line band 11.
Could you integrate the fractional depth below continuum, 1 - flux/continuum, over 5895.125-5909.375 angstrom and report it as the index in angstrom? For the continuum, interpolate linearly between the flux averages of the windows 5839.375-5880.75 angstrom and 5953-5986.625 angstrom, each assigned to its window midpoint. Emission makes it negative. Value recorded 1.2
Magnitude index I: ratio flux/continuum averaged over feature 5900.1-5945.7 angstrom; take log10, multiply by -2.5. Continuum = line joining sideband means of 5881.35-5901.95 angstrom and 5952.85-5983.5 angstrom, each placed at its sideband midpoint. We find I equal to -0.07 mag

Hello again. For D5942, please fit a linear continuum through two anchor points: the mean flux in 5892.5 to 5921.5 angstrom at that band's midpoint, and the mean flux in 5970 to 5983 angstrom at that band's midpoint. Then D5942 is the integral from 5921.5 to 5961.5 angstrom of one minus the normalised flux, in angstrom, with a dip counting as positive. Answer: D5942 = -3.1 angstrom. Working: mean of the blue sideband 10.9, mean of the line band 11.9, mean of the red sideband 11.3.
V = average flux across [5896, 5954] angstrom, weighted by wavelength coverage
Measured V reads 11.6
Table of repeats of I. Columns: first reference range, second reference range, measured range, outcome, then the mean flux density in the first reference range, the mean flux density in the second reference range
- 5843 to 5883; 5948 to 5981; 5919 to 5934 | -0.02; 12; 11.6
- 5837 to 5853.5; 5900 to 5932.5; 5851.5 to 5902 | 0.03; 12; 11.5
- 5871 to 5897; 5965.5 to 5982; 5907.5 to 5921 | 0.03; 11.3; 11.3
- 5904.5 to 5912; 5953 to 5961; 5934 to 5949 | -0.05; 11.1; 11.8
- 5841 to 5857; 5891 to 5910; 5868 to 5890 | -0.07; 11.9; 10.6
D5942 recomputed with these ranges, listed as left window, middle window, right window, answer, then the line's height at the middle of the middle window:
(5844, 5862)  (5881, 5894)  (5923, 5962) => 1.14 angstrom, 11.8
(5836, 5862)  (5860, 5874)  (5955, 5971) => 0.18 angstrom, 11.9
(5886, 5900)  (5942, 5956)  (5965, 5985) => -1.02 angstrom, 10.9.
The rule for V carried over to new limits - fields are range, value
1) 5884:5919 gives 10.7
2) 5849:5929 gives 11.4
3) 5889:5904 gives 10.3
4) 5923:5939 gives 12.1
